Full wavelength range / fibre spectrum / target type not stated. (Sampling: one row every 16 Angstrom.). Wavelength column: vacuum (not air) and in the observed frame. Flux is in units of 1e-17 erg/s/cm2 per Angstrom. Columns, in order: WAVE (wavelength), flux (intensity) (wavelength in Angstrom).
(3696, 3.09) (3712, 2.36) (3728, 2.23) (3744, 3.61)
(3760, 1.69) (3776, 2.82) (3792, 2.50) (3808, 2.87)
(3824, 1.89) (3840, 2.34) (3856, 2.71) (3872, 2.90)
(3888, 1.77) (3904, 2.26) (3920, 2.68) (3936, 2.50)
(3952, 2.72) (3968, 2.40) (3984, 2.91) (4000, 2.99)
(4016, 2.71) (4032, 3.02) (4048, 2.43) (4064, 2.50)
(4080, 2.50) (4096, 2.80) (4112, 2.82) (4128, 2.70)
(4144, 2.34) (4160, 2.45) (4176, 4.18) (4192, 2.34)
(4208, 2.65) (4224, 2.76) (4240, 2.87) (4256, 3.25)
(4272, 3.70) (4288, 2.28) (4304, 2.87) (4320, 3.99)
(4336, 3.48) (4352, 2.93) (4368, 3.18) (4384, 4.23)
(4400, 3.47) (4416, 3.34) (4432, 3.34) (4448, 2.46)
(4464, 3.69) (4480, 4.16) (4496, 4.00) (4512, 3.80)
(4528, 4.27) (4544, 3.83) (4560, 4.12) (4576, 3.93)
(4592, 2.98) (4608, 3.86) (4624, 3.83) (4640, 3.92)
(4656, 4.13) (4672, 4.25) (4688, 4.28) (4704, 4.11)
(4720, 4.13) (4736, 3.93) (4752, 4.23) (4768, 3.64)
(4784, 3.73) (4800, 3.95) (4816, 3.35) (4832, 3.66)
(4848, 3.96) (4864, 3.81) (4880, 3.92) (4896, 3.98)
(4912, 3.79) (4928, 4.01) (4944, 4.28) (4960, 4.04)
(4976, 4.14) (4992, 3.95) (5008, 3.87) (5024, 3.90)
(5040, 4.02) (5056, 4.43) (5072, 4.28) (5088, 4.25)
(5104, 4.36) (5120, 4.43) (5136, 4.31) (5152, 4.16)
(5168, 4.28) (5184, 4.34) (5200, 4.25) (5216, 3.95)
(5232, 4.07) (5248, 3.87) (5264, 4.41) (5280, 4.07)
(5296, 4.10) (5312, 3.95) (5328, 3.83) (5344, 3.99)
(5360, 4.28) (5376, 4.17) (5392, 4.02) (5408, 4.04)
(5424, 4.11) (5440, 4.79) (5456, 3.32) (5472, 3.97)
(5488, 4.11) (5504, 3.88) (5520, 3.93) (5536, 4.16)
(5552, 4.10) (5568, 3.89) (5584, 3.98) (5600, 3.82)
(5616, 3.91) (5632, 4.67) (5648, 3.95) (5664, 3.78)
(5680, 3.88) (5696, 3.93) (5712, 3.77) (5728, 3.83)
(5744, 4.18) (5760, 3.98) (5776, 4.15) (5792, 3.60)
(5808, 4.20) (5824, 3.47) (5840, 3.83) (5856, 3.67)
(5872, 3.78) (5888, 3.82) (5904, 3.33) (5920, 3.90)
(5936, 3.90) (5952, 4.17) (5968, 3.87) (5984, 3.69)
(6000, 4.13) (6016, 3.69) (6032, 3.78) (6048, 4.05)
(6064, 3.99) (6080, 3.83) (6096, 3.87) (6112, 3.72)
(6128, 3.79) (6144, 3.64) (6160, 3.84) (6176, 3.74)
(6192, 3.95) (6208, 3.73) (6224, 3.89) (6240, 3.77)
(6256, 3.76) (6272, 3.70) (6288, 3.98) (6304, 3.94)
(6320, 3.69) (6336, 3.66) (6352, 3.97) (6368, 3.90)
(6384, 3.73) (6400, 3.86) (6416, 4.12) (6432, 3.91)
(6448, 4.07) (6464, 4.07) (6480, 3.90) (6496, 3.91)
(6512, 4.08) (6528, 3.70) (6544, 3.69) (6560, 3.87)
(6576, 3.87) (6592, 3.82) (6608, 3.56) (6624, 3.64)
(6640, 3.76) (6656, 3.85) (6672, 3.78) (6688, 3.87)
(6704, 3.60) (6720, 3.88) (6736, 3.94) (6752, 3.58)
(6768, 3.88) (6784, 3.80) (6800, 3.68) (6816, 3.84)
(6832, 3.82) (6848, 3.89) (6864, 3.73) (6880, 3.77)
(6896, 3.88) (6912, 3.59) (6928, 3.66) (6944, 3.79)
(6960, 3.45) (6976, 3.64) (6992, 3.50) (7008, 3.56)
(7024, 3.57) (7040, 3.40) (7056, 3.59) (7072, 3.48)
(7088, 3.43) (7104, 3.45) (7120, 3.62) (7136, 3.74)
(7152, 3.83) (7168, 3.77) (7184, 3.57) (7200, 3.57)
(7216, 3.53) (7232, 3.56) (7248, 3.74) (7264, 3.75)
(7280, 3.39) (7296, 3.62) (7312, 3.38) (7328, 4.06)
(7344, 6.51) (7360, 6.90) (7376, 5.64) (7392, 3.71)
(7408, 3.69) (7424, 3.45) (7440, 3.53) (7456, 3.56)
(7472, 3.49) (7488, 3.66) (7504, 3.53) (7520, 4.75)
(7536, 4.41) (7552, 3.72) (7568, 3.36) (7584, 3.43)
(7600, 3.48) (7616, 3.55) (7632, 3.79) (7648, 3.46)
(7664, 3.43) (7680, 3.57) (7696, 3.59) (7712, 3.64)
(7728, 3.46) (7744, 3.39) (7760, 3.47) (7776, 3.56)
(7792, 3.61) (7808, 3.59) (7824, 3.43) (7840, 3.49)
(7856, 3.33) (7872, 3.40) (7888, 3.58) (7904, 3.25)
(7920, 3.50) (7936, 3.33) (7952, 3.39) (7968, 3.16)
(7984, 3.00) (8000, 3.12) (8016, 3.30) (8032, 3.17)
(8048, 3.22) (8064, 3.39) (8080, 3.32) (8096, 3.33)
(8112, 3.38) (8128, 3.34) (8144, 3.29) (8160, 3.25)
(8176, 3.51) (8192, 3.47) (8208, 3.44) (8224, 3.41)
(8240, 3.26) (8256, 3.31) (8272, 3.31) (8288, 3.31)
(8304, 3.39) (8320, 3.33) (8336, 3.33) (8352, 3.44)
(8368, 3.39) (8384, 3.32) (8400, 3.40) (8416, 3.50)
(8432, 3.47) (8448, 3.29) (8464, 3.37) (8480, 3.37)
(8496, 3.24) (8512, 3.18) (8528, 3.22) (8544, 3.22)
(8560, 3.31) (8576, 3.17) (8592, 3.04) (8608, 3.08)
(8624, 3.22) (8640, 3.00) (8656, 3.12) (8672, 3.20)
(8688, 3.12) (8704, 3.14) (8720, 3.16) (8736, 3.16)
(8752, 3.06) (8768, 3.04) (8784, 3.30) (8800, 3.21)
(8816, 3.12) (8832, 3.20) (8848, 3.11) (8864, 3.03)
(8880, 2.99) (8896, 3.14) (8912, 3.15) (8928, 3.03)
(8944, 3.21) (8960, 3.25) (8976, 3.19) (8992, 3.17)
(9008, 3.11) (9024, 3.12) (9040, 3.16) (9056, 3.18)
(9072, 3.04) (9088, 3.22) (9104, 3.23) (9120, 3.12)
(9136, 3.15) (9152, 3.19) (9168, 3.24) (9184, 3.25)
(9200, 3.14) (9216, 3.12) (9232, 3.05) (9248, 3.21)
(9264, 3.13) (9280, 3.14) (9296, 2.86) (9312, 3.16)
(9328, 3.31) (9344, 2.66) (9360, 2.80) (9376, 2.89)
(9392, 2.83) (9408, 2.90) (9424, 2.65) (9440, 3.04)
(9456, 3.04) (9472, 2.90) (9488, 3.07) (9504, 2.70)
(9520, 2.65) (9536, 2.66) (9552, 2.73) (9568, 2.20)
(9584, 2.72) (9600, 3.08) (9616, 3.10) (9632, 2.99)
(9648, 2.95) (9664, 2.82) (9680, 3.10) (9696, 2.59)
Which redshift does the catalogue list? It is 0.120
